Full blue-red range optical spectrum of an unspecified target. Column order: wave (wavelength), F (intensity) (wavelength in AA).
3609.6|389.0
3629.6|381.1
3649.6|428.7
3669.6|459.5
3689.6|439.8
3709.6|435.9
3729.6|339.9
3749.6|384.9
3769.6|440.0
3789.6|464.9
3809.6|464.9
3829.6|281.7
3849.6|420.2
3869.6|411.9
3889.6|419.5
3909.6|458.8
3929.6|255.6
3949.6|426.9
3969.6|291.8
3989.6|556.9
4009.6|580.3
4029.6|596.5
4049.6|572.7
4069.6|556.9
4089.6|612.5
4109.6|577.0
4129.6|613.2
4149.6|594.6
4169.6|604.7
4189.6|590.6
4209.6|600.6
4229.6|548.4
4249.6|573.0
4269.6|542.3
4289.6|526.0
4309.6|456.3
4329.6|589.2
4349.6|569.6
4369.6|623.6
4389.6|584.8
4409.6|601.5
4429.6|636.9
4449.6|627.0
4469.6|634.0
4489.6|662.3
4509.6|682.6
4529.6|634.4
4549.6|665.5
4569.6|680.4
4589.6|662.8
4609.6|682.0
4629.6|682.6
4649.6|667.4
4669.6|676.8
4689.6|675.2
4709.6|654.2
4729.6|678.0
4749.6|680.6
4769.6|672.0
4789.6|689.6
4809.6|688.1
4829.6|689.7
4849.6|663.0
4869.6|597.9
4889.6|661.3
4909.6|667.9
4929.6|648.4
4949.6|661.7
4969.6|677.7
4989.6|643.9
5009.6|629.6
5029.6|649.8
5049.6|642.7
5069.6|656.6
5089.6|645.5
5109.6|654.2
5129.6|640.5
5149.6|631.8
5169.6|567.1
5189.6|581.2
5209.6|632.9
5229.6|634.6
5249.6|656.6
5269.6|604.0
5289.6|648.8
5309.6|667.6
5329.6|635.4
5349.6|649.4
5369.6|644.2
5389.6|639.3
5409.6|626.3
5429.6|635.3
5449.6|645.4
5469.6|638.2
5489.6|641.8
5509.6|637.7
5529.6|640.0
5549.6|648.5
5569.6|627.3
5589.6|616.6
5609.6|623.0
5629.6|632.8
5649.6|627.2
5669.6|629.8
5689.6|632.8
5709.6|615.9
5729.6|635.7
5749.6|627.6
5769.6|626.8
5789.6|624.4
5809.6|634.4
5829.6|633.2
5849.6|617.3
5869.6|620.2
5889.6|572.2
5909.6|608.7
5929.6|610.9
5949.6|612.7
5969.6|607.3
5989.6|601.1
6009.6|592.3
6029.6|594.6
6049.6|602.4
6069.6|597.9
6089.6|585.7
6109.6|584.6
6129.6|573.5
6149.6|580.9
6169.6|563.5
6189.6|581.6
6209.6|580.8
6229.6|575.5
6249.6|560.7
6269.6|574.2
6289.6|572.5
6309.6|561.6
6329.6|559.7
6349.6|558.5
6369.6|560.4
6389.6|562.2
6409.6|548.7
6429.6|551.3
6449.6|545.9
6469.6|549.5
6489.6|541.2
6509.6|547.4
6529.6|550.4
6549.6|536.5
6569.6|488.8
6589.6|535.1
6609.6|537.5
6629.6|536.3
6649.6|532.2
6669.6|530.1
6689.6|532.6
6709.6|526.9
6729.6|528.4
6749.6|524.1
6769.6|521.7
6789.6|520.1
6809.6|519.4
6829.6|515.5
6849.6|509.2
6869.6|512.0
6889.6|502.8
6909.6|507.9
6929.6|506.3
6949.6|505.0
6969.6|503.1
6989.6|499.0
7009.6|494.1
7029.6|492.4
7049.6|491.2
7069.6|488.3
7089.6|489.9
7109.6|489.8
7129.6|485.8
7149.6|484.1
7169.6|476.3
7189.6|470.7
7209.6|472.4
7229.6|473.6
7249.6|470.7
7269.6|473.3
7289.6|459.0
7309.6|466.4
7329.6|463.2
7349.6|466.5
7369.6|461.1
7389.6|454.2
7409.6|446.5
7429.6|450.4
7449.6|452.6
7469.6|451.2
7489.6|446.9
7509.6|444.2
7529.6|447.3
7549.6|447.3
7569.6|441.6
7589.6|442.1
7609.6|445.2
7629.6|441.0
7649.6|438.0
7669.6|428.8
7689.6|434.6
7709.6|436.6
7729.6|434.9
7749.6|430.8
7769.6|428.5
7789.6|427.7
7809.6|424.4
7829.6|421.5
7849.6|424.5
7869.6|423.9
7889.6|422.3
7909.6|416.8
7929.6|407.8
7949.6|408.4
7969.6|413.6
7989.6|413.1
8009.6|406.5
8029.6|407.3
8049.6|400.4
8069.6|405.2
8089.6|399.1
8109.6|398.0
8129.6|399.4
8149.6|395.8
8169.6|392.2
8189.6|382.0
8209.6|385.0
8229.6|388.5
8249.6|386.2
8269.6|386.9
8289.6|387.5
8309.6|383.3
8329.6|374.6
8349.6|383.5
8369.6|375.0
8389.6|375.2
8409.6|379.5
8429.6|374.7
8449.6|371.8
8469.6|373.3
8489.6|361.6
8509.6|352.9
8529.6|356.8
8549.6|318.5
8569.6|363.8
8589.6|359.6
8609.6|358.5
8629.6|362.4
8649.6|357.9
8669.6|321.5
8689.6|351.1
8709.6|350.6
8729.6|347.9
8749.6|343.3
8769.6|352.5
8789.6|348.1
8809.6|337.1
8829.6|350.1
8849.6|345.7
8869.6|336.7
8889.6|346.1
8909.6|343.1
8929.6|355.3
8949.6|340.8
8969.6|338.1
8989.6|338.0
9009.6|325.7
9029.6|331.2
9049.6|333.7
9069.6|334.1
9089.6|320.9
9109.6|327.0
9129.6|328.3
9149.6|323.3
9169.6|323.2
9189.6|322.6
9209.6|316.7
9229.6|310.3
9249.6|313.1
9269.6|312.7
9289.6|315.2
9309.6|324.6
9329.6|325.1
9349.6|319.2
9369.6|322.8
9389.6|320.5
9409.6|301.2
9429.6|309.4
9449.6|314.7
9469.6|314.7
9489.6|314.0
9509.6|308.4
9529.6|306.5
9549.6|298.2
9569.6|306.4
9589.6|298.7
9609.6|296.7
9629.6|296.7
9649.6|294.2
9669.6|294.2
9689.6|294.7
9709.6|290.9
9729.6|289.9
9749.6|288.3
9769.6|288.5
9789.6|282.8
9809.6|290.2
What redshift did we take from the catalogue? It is 0.00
